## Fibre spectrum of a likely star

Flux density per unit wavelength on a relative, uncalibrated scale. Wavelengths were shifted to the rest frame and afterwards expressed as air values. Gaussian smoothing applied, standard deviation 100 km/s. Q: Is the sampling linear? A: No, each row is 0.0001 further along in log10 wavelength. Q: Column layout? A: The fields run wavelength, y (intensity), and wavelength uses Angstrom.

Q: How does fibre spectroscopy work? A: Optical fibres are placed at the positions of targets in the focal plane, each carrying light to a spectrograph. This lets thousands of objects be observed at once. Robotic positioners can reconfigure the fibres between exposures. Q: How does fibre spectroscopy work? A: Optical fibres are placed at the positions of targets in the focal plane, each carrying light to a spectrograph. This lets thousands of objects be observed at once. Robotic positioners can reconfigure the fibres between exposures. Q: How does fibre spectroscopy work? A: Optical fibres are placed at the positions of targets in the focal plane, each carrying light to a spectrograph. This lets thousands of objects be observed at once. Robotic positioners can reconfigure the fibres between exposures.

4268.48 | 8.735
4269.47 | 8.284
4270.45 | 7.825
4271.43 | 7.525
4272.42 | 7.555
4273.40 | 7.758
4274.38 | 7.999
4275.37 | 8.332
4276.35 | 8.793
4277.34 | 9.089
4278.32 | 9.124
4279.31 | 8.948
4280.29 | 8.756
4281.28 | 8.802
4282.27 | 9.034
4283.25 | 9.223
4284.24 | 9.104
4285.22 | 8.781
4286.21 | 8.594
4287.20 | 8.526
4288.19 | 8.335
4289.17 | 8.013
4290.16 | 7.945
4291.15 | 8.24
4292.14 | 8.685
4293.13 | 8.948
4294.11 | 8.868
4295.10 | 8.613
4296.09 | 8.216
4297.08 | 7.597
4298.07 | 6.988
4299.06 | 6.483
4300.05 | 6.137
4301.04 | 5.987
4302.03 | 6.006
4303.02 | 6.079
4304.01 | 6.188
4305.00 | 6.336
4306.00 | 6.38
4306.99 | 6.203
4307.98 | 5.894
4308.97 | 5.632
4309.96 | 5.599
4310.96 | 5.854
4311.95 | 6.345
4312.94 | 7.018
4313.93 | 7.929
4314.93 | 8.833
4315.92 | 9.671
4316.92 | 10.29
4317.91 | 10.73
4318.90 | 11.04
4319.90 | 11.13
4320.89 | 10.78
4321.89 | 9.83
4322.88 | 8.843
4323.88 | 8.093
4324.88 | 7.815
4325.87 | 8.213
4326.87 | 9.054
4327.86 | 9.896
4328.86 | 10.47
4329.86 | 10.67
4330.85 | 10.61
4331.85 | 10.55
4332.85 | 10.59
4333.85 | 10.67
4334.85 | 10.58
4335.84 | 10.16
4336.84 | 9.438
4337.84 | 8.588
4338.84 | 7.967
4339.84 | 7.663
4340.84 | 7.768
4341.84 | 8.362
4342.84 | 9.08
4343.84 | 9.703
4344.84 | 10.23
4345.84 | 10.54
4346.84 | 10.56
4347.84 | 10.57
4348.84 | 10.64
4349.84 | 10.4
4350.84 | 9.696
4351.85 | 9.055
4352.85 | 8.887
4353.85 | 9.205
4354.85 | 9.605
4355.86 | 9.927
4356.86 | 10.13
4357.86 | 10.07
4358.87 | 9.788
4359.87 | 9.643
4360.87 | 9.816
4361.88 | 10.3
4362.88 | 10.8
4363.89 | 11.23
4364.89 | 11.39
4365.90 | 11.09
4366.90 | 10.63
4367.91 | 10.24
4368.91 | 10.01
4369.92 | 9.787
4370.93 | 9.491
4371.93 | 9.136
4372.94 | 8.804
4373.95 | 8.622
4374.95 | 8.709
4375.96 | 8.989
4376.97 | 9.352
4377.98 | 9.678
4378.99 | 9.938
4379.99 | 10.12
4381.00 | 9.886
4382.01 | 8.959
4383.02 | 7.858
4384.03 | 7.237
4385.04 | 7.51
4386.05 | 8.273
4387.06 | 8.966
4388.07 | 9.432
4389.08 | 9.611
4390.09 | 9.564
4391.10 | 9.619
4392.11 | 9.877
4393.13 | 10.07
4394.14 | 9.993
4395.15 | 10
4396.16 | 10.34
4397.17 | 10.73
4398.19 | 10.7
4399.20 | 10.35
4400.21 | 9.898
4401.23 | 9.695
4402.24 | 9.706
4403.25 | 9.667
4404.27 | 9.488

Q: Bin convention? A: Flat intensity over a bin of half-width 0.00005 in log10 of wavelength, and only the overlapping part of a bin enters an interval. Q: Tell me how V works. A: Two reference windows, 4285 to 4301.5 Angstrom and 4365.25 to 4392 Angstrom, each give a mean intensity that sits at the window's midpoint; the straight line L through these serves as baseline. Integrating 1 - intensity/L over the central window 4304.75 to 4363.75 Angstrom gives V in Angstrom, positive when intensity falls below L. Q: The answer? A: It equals -3.94 Angstrom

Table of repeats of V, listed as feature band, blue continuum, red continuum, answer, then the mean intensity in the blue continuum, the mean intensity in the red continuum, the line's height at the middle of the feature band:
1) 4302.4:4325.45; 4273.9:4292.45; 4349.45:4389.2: 2.7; 8.65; 9.55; 8.97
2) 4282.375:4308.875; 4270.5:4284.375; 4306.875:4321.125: 2.7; 8.54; 8.21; 8.37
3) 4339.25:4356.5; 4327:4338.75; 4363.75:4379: 0.8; 10.1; 9.78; 9.97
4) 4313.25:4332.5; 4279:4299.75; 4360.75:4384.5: -1.7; 8.39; 9.67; 8.9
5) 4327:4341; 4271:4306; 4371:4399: -1.8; 7.96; 9.35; 8.62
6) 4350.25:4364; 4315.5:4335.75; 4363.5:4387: -0.3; 9.98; 9.41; 9.62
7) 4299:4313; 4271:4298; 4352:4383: 4.3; 8.47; 9.77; 8.81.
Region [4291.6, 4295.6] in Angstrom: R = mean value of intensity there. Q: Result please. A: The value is 8.78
